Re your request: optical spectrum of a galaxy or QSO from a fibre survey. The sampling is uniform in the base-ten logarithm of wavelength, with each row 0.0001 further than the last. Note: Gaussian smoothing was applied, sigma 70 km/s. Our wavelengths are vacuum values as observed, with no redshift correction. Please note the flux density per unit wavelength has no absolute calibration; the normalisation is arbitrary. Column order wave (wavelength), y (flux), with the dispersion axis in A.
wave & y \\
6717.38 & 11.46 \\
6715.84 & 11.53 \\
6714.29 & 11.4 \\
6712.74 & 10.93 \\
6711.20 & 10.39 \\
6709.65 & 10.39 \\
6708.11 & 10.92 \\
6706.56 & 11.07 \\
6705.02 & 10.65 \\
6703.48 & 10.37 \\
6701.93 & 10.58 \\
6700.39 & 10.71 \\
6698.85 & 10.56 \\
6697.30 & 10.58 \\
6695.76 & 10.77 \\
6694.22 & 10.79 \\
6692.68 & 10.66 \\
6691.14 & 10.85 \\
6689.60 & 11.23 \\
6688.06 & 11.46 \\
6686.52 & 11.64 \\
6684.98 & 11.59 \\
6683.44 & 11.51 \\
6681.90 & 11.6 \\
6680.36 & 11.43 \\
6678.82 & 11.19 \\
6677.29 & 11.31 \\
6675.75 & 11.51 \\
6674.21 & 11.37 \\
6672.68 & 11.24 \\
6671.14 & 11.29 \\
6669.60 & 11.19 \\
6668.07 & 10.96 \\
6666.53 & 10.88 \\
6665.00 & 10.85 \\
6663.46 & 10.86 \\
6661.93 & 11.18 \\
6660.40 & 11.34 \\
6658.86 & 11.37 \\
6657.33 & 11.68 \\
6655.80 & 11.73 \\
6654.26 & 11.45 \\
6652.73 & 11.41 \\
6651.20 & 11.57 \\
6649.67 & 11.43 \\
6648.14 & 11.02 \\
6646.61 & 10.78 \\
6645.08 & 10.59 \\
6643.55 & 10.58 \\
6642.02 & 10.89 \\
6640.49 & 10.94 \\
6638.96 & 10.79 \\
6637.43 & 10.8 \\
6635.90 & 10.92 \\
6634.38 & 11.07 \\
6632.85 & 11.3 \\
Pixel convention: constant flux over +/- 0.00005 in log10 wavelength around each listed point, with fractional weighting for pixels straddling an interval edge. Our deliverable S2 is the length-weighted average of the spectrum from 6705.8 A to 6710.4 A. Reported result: 10.8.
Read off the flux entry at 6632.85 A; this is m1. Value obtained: 11.3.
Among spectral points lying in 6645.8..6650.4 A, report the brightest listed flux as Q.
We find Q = 11.43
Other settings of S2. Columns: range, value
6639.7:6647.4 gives 10.8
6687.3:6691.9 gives 11.2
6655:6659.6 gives 11.6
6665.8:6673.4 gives 11.1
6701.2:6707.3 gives 10.7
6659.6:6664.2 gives 11.1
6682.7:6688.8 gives 11.5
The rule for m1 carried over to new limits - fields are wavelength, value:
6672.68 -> 11.24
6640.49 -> 10.94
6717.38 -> 11.46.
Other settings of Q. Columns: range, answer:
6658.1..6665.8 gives 11.37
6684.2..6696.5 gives 11.64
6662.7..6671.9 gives 11.29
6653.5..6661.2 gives 11.73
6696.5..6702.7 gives 10.71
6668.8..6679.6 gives 11.51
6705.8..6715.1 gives 11.4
